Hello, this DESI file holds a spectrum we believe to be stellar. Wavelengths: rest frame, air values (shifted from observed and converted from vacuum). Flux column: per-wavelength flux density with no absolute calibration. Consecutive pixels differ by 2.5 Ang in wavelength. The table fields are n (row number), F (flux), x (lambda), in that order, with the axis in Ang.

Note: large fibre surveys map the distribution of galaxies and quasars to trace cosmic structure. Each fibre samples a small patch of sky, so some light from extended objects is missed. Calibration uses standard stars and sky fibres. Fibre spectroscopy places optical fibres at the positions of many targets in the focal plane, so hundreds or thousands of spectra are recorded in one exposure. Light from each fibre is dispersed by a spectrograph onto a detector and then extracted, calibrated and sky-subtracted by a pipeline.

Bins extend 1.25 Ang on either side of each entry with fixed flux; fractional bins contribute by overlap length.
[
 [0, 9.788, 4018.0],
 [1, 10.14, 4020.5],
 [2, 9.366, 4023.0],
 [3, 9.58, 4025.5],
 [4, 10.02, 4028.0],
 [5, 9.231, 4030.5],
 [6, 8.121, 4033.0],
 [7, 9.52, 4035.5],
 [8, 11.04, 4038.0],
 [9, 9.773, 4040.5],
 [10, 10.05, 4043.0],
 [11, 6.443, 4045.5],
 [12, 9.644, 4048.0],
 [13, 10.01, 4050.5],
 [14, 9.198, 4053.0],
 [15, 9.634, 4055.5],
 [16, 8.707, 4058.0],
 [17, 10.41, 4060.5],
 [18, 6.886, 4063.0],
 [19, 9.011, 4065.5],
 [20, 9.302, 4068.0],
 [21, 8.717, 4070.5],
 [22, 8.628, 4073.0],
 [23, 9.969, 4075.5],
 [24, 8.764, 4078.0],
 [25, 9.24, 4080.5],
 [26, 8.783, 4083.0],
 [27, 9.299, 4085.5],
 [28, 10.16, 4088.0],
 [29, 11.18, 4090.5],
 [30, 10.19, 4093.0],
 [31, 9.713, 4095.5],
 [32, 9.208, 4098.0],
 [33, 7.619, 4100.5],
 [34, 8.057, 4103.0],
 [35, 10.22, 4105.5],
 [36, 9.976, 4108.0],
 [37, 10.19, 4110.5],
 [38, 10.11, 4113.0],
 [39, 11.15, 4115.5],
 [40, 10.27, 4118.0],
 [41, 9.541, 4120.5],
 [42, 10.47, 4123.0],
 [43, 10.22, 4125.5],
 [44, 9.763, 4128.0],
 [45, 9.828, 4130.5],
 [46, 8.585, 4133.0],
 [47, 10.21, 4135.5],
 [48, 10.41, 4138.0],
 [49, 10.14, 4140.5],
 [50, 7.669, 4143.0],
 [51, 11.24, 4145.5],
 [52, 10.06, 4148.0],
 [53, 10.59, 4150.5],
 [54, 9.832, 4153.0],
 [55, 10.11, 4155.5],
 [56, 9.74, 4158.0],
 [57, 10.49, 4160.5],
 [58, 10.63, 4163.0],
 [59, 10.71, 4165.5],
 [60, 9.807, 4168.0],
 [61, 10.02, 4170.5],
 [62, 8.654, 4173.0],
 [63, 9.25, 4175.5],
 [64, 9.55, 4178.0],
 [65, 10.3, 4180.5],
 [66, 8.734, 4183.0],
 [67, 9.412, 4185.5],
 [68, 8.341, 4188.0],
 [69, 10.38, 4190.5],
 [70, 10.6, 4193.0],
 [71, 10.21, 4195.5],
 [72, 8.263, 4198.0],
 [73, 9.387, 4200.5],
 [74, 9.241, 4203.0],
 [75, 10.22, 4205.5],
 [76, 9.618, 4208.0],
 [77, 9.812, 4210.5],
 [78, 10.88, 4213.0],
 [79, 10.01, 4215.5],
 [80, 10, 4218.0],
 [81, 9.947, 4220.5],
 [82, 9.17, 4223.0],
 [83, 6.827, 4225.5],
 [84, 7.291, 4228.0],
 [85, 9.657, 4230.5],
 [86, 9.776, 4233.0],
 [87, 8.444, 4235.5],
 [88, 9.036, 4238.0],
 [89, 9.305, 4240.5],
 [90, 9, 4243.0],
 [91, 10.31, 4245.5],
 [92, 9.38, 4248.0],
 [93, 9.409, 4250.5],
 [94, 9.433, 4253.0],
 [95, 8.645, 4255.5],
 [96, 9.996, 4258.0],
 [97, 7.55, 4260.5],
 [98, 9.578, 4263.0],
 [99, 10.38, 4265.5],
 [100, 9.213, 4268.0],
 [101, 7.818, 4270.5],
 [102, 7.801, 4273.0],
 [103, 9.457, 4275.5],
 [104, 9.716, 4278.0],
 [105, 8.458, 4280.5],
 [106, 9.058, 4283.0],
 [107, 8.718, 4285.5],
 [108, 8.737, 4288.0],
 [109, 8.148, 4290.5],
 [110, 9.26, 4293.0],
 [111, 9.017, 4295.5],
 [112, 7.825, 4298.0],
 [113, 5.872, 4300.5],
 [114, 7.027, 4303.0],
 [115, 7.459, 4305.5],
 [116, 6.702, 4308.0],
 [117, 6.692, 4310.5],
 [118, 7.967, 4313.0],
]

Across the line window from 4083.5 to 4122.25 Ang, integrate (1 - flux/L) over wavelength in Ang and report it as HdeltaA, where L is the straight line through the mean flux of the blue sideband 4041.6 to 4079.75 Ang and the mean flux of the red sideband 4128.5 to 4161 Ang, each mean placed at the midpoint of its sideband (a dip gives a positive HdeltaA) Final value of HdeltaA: -1.3 Ang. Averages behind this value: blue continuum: 9.03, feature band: 9.78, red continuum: 9.9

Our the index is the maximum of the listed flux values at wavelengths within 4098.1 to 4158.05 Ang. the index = 11.24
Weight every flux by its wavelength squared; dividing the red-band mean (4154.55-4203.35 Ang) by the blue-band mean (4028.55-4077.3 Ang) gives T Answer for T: 1.12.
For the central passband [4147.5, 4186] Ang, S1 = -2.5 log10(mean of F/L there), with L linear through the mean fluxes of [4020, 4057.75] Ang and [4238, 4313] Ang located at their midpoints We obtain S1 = -0.10 mag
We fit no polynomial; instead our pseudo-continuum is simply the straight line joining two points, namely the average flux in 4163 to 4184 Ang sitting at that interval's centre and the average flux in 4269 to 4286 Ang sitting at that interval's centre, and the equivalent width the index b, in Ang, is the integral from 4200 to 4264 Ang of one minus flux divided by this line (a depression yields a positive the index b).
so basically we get -1.1 Ang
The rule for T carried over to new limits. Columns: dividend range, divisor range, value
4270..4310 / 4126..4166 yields 0.88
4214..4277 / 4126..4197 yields 0.96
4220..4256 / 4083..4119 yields 0.99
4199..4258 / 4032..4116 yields 1.07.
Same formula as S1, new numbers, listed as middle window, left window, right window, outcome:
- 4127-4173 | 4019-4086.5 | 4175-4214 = -0.05 mag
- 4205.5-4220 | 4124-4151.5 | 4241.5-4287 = -0.07 mag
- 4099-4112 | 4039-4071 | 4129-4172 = 0.04 mag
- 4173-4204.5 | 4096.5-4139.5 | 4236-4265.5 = 0.01 mag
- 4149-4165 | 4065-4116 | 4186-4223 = -0.07 mag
